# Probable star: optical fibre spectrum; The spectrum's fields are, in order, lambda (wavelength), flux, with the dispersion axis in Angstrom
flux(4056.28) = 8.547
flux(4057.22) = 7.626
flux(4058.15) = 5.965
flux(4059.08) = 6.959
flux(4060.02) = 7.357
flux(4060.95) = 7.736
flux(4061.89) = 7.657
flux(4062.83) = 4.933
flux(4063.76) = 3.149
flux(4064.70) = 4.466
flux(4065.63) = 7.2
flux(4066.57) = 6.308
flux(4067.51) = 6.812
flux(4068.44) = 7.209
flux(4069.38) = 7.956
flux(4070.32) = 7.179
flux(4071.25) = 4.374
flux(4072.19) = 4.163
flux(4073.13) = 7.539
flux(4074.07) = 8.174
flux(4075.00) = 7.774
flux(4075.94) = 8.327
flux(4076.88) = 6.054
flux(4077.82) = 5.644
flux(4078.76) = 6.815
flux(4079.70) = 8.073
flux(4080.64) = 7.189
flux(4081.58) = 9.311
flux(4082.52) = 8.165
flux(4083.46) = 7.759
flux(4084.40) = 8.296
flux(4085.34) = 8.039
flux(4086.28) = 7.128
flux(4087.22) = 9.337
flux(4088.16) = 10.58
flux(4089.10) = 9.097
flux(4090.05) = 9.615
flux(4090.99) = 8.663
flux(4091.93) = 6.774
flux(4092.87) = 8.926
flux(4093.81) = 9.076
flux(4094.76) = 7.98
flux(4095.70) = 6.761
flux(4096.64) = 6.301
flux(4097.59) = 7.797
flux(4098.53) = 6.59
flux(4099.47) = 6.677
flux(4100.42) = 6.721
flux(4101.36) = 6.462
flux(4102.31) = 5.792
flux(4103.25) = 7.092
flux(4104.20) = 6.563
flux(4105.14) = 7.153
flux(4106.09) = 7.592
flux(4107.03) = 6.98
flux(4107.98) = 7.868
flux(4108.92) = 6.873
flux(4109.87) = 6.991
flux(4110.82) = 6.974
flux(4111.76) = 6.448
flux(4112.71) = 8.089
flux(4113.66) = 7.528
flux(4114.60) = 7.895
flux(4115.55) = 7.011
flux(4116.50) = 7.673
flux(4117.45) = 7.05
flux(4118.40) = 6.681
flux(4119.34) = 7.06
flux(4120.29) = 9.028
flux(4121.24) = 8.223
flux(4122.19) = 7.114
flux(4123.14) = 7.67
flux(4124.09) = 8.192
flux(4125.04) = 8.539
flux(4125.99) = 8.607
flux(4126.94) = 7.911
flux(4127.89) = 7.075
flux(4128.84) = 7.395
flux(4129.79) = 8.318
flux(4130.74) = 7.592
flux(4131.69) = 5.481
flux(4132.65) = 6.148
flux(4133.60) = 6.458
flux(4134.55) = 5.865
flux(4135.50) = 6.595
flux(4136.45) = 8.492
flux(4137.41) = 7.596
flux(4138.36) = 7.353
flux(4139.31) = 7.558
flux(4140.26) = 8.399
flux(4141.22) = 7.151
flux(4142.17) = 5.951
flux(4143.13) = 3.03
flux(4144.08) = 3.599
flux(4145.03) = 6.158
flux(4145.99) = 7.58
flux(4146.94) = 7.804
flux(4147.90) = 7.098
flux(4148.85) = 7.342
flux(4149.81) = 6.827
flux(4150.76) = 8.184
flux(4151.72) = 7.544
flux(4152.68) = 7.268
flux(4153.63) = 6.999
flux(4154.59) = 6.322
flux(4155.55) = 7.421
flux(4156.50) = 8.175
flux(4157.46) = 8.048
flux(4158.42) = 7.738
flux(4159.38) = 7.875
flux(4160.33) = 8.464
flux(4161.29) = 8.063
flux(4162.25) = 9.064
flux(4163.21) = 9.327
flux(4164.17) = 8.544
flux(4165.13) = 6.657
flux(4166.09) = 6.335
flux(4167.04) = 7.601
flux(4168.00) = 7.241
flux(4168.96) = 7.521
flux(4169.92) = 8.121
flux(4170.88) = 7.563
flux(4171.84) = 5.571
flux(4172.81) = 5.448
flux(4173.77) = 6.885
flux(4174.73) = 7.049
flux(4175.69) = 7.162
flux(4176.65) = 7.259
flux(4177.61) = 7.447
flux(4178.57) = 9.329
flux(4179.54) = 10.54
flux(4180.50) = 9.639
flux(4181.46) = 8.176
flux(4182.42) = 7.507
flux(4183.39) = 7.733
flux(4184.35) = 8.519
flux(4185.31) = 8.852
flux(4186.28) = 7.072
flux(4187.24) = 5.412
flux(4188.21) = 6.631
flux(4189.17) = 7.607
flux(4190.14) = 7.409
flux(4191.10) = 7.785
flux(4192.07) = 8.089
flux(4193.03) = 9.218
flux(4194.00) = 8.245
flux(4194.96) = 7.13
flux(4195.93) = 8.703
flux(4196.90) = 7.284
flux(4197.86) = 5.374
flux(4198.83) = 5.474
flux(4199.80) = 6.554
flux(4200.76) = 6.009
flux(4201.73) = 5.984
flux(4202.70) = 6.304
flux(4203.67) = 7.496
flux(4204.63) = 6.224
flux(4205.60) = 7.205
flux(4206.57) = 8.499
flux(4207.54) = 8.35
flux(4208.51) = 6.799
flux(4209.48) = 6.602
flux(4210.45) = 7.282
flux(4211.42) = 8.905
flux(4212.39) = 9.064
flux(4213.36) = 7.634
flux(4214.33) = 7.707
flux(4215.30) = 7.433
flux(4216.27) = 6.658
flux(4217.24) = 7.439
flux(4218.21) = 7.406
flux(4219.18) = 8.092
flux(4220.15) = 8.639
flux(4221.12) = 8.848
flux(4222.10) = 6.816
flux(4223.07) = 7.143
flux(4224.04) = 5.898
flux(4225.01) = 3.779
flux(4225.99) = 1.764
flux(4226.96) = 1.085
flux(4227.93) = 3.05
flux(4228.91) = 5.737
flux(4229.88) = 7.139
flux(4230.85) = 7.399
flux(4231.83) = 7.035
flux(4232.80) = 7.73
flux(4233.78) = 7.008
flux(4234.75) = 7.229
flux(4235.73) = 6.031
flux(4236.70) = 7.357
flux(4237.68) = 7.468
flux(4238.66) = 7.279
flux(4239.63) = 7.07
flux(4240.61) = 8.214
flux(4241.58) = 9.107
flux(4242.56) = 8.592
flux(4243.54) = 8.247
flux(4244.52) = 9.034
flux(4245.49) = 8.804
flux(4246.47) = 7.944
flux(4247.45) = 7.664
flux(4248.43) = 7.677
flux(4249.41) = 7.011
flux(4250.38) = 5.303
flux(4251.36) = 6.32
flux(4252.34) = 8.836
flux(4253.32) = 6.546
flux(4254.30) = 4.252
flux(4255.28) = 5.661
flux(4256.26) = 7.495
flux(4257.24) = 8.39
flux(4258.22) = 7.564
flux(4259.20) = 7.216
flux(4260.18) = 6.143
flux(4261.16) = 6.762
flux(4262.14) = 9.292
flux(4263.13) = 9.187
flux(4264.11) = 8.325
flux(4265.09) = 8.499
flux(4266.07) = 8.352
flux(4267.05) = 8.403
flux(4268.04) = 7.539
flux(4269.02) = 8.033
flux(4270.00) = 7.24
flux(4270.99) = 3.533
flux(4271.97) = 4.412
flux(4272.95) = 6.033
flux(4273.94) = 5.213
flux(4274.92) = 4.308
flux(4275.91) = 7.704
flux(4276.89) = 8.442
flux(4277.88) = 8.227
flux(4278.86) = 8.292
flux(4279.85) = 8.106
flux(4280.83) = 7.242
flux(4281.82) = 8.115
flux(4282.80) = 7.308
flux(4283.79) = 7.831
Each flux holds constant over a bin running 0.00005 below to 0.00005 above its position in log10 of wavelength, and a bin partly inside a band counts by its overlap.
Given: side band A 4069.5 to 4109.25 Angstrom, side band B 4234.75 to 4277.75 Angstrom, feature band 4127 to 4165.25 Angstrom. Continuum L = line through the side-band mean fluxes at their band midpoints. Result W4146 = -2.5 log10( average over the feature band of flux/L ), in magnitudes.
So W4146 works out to 0.03 mag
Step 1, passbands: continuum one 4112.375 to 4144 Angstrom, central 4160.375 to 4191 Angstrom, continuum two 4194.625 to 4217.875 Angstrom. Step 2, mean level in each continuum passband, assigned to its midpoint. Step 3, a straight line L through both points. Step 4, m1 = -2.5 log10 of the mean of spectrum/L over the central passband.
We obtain -0.07 mag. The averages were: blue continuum 7.24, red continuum 7.17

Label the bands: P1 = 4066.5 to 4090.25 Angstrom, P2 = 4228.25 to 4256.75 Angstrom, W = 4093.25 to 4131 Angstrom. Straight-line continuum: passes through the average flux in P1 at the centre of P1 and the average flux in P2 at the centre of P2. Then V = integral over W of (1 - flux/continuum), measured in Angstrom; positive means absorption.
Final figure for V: 0.6 Angstrom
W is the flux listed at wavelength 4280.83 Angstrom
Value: 7.242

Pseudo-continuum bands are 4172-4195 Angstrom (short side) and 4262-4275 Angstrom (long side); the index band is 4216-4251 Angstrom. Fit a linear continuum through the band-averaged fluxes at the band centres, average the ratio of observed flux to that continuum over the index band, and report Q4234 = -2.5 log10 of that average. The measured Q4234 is 0.06 mag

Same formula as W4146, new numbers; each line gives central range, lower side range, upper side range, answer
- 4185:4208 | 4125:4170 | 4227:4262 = 0.00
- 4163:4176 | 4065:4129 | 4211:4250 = 0.01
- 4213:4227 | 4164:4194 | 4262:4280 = 0.14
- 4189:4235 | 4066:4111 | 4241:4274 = 0.07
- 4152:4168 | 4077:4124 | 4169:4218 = -0.03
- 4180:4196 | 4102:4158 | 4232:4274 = -0.09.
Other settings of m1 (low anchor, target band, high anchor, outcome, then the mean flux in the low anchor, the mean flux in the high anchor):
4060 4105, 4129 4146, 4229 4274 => 0.10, 7.24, 7.3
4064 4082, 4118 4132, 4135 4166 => -0.08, 6.82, 7.31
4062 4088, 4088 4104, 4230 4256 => -0.09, 7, 7.34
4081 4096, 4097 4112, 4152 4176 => 0.19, 8.48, 7.46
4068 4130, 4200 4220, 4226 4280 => -0.03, 7.51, 7.05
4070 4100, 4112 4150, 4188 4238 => 0.03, 7.63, 6.92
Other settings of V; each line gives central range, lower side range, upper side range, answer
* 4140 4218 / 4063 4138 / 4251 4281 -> -1.6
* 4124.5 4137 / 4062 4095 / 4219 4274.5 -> -0.1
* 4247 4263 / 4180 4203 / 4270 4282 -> -0.6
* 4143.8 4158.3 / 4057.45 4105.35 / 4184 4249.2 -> 0.0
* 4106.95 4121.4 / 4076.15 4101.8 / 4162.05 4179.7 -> 0.6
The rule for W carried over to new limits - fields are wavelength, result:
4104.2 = 6.563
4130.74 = 7.592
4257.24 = 8.39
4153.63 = 6.999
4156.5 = 8.175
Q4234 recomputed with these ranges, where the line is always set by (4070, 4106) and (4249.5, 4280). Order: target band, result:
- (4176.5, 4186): -0.172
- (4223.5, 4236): 0.295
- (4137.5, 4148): 0.127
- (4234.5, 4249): -0.105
